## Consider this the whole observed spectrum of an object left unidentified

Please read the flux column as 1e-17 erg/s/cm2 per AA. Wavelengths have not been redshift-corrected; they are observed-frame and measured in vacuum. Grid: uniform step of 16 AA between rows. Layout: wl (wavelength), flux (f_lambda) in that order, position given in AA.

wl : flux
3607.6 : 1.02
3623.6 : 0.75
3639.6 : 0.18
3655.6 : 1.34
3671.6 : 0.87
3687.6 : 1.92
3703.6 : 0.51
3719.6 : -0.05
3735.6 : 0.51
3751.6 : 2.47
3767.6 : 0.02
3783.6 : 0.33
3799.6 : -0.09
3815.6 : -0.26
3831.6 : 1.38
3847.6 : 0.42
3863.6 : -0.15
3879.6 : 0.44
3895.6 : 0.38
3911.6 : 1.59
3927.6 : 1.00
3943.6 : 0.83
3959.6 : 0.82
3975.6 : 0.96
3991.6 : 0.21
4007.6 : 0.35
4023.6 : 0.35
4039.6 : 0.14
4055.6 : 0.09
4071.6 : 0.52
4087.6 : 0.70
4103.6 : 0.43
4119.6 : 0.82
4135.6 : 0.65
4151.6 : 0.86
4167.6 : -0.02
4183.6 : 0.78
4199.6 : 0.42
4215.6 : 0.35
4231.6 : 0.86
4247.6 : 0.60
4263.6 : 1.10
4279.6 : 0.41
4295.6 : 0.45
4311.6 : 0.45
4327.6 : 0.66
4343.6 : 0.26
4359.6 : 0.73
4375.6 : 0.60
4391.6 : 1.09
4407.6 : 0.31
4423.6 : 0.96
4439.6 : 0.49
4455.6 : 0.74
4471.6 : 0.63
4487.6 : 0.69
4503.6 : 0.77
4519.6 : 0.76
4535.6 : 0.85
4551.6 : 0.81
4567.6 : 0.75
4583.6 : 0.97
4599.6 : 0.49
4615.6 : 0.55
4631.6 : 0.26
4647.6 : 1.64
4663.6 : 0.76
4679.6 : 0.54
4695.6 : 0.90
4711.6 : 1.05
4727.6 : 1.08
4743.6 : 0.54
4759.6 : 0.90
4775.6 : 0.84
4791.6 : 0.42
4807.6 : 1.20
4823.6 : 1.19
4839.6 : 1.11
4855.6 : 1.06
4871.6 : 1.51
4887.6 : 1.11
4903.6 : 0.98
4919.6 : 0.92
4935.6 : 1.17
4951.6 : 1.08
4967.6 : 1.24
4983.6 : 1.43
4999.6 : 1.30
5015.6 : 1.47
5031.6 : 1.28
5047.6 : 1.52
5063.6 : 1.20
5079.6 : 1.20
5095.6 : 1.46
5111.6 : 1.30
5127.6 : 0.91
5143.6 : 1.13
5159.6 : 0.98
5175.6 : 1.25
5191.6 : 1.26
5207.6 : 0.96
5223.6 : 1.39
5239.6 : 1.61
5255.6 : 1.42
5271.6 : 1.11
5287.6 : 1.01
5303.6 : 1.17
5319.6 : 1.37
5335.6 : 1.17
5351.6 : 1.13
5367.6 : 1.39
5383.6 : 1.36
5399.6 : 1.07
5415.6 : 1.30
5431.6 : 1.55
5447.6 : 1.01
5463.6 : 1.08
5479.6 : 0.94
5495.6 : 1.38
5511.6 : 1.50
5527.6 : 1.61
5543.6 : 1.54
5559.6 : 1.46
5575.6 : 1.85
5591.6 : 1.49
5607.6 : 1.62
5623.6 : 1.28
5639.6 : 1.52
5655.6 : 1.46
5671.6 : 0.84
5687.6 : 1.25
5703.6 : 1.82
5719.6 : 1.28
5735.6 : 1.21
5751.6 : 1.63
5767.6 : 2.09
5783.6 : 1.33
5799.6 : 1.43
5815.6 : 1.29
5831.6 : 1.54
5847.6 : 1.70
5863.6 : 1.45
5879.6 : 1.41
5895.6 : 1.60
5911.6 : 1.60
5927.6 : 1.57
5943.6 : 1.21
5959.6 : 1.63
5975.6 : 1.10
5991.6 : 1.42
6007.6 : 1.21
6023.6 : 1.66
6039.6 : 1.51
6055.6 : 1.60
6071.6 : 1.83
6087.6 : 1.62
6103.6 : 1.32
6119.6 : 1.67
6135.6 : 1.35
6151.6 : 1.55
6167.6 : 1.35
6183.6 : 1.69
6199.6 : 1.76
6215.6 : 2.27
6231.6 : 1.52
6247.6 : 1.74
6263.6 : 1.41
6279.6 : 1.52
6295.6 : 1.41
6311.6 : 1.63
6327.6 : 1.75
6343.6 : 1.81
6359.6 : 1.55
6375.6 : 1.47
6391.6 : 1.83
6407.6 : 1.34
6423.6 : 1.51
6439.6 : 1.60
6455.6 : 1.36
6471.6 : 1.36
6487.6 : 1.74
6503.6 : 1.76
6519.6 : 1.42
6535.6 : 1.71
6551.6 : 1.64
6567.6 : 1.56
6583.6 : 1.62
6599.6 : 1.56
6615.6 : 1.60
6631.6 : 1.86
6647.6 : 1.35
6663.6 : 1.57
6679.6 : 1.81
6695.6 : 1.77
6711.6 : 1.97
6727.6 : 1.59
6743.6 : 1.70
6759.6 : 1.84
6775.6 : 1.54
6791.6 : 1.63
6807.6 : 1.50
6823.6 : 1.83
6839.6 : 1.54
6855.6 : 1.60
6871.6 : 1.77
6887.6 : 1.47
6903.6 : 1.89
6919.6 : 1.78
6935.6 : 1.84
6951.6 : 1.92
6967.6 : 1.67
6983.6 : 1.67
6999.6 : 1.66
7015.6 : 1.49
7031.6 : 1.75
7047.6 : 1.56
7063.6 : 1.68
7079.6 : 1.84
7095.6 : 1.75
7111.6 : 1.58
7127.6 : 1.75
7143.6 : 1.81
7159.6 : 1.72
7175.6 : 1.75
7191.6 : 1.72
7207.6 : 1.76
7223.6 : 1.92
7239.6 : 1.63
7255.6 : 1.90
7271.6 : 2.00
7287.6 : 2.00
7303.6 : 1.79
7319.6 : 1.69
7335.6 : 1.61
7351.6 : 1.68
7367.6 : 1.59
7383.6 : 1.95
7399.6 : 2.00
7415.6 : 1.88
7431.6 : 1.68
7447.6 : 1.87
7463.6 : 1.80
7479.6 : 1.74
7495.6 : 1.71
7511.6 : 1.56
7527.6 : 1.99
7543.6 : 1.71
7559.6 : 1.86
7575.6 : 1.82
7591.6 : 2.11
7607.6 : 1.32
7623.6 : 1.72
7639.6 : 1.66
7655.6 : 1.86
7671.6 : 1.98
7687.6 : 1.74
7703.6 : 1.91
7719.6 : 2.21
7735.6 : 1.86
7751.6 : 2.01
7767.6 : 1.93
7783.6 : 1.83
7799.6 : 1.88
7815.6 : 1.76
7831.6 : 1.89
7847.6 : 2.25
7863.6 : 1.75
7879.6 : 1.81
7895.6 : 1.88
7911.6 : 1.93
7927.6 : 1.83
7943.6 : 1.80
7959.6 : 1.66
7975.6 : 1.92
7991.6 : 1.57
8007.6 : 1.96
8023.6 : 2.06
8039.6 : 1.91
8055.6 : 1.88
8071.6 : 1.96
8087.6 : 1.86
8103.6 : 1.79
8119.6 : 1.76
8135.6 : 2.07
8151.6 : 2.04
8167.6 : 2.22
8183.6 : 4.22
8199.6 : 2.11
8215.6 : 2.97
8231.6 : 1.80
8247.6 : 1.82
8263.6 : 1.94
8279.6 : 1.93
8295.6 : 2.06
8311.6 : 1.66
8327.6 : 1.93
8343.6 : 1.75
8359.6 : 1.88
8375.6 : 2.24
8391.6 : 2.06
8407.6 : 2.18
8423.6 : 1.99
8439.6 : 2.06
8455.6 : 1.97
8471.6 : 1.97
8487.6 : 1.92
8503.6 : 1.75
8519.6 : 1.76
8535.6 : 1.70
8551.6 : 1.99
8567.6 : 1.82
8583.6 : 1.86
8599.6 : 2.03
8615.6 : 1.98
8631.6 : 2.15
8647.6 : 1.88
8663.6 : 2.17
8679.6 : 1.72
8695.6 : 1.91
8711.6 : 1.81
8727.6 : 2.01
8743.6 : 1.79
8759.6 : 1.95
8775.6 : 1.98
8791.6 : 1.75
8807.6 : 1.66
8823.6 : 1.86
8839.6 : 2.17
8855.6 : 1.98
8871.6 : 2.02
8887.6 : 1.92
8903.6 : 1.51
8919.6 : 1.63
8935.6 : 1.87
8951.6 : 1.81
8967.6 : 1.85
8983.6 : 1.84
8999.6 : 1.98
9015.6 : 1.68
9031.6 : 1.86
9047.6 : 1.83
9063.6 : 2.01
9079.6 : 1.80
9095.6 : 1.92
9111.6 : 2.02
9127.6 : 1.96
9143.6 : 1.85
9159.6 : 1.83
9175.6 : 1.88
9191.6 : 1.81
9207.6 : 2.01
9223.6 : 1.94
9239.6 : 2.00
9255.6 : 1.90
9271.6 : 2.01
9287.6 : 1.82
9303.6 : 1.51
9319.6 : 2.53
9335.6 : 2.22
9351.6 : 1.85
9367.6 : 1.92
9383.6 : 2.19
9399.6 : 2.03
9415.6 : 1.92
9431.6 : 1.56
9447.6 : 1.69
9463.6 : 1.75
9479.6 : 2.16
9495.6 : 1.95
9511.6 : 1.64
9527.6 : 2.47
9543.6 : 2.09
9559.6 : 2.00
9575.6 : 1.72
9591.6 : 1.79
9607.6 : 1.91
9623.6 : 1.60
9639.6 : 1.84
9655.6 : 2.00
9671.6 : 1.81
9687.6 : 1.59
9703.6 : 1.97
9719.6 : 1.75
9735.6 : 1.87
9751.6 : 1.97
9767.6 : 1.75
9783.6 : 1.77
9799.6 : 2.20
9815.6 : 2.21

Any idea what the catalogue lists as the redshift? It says 0.247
